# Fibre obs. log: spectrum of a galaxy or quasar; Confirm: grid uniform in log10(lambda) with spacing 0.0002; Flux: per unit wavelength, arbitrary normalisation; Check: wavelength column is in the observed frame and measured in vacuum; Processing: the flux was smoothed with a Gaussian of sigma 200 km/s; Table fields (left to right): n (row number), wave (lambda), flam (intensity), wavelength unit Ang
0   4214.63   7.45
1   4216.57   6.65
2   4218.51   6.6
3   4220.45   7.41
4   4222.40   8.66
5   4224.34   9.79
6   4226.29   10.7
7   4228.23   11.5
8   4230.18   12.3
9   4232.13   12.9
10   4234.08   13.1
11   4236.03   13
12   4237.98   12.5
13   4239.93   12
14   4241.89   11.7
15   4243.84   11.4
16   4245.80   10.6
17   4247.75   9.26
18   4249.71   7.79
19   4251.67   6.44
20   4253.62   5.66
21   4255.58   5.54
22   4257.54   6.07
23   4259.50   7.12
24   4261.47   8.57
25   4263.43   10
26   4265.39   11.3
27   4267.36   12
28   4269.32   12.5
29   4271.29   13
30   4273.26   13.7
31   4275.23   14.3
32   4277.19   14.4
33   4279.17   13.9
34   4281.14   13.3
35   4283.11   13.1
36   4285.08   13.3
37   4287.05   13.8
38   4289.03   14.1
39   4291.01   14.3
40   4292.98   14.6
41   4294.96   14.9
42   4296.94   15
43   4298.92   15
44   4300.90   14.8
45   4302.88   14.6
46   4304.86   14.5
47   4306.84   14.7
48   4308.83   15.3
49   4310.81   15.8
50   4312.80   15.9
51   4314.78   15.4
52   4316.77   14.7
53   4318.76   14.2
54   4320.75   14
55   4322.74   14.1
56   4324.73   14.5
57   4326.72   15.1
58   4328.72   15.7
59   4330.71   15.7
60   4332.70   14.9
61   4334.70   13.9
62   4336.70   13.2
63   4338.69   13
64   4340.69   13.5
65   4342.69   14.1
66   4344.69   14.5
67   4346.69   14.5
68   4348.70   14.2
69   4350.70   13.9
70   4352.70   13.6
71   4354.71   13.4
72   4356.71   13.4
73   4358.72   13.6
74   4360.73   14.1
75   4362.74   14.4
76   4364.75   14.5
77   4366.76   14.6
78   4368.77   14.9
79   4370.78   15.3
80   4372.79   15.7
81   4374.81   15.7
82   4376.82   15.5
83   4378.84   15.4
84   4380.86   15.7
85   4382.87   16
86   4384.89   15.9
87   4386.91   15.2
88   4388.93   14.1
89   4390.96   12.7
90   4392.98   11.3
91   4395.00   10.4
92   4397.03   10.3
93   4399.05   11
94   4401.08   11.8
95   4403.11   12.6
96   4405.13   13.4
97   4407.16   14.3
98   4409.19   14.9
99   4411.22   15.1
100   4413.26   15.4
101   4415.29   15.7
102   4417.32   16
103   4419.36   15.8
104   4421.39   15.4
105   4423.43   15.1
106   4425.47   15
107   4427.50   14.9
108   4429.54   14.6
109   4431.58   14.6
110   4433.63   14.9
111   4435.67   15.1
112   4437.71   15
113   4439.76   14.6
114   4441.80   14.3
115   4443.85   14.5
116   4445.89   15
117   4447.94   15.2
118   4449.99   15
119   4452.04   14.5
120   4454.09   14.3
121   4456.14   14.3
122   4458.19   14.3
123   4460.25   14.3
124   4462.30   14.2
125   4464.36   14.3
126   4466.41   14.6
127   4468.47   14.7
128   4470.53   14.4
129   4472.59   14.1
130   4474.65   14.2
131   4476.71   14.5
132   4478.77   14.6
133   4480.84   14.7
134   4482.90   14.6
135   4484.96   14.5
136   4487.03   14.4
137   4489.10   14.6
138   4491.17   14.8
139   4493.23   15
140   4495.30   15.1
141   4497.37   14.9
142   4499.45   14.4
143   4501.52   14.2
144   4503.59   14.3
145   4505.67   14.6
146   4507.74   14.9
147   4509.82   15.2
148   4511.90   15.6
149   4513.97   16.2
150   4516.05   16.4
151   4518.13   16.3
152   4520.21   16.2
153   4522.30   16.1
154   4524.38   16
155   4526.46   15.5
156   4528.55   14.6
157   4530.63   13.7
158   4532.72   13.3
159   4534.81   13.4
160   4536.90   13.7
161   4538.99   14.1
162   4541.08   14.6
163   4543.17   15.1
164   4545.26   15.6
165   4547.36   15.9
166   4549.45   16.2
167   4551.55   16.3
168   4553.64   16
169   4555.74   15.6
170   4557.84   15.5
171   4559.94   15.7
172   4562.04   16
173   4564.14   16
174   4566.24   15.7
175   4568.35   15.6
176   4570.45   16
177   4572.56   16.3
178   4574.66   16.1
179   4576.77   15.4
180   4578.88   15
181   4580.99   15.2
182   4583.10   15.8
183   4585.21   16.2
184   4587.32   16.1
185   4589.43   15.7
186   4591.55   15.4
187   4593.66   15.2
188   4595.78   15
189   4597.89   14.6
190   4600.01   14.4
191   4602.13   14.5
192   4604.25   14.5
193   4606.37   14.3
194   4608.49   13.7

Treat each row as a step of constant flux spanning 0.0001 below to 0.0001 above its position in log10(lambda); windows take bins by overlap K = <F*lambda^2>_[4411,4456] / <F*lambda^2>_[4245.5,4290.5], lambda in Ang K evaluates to 1.48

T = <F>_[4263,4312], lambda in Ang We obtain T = 13.9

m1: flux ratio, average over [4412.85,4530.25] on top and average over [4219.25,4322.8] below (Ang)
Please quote 1.22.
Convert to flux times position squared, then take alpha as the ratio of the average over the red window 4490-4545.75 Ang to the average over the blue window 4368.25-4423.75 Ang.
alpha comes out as 1.10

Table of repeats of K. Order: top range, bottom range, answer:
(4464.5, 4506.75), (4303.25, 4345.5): 1.07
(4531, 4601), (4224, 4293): 1.55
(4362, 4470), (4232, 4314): 1.25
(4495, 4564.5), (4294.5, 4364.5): 1.15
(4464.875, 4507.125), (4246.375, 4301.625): 1.37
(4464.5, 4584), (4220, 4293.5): 1.52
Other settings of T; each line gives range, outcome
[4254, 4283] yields 11.1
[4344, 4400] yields 14.1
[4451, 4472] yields 14.4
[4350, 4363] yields 13.7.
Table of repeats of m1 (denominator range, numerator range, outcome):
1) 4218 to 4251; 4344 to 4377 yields 1.35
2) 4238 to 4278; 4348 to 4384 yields 1.44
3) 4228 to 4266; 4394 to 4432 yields 1.42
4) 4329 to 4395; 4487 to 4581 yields 1.06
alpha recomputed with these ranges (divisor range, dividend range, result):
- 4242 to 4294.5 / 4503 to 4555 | 1.52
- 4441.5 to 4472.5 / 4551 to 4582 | 1.14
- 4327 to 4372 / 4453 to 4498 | 1.08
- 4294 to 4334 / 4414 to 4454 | 1.06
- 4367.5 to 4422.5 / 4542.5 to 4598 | 1.19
